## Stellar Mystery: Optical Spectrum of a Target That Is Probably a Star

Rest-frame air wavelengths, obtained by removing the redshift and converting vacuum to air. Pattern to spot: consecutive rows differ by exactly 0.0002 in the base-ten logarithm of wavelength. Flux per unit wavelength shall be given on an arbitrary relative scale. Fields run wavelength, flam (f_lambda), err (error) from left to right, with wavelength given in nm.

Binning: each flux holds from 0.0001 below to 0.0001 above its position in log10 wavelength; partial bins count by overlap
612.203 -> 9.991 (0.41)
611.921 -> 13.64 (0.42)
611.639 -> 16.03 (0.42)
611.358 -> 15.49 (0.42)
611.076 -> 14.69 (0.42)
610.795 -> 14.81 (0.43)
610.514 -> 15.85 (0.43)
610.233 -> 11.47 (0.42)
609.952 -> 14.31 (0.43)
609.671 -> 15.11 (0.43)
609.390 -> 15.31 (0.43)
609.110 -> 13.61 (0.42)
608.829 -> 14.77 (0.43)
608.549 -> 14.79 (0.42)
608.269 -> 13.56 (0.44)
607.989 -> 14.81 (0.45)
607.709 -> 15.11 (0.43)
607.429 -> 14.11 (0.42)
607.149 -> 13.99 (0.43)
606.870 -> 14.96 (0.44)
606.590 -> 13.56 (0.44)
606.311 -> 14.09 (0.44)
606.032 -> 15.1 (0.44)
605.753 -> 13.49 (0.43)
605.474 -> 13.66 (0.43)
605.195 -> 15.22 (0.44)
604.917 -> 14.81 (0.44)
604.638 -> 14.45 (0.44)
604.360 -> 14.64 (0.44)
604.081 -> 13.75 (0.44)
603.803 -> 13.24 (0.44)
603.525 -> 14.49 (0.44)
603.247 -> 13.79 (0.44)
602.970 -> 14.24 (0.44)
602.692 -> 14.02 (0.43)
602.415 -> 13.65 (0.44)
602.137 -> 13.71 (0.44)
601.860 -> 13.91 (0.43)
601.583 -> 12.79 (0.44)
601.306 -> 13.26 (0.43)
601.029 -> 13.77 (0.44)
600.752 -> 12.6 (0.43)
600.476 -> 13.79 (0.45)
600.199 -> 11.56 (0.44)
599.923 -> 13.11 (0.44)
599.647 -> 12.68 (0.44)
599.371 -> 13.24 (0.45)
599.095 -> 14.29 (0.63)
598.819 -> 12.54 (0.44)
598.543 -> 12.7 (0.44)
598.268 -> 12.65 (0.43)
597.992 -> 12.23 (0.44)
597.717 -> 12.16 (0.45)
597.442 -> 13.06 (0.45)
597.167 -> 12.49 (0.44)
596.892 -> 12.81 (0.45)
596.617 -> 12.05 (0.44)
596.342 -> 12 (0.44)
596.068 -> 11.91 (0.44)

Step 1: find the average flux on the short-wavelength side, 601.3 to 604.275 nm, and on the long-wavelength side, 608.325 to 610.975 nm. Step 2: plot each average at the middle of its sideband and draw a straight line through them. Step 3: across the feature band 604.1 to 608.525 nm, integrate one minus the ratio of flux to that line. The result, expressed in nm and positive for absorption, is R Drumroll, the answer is -0.08 nm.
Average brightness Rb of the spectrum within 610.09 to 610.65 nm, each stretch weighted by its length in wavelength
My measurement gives 13.6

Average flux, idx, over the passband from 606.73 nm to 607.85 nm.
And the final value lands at 14.5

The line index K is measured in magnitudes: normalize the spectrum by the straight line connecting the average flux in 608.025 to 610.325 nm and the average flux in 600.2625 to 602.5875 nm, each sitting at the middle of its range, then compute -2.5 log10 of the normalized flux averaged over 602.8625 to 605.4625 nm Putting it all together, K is -0.05 mag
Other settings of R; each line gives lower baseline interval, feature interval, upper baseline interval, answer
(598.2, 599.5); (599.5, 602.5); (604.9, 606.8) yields 0.07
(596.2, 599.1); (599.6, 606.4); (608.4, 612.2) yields -0.21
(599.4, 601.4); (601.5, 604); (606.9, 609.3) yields -0.07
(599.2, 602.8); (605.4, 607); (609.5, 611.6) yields -0.02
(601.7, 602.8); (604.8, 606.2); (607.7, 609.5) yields -0.03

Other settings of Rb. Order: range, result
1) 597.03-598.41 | 12.5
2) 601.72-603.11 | 13.9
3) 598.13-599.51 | 13.1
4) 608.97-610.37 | 14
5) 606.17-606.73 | 13.8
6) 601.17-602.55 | 13.5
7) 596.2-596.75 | 12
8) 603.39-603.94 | 13.9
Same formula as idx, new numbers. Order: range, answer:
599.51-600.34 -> 12.5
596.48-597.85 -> 12.5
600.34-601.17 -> 13.4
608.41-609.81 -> 14.7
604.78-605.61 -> 14.6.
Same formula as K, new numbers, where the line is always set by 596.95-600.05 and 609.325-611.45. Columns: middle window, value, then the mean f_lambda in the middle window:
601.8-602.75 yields -0.03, 13.8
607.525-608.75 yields -0.02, 14.6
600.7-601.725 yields 0.01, 13.1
